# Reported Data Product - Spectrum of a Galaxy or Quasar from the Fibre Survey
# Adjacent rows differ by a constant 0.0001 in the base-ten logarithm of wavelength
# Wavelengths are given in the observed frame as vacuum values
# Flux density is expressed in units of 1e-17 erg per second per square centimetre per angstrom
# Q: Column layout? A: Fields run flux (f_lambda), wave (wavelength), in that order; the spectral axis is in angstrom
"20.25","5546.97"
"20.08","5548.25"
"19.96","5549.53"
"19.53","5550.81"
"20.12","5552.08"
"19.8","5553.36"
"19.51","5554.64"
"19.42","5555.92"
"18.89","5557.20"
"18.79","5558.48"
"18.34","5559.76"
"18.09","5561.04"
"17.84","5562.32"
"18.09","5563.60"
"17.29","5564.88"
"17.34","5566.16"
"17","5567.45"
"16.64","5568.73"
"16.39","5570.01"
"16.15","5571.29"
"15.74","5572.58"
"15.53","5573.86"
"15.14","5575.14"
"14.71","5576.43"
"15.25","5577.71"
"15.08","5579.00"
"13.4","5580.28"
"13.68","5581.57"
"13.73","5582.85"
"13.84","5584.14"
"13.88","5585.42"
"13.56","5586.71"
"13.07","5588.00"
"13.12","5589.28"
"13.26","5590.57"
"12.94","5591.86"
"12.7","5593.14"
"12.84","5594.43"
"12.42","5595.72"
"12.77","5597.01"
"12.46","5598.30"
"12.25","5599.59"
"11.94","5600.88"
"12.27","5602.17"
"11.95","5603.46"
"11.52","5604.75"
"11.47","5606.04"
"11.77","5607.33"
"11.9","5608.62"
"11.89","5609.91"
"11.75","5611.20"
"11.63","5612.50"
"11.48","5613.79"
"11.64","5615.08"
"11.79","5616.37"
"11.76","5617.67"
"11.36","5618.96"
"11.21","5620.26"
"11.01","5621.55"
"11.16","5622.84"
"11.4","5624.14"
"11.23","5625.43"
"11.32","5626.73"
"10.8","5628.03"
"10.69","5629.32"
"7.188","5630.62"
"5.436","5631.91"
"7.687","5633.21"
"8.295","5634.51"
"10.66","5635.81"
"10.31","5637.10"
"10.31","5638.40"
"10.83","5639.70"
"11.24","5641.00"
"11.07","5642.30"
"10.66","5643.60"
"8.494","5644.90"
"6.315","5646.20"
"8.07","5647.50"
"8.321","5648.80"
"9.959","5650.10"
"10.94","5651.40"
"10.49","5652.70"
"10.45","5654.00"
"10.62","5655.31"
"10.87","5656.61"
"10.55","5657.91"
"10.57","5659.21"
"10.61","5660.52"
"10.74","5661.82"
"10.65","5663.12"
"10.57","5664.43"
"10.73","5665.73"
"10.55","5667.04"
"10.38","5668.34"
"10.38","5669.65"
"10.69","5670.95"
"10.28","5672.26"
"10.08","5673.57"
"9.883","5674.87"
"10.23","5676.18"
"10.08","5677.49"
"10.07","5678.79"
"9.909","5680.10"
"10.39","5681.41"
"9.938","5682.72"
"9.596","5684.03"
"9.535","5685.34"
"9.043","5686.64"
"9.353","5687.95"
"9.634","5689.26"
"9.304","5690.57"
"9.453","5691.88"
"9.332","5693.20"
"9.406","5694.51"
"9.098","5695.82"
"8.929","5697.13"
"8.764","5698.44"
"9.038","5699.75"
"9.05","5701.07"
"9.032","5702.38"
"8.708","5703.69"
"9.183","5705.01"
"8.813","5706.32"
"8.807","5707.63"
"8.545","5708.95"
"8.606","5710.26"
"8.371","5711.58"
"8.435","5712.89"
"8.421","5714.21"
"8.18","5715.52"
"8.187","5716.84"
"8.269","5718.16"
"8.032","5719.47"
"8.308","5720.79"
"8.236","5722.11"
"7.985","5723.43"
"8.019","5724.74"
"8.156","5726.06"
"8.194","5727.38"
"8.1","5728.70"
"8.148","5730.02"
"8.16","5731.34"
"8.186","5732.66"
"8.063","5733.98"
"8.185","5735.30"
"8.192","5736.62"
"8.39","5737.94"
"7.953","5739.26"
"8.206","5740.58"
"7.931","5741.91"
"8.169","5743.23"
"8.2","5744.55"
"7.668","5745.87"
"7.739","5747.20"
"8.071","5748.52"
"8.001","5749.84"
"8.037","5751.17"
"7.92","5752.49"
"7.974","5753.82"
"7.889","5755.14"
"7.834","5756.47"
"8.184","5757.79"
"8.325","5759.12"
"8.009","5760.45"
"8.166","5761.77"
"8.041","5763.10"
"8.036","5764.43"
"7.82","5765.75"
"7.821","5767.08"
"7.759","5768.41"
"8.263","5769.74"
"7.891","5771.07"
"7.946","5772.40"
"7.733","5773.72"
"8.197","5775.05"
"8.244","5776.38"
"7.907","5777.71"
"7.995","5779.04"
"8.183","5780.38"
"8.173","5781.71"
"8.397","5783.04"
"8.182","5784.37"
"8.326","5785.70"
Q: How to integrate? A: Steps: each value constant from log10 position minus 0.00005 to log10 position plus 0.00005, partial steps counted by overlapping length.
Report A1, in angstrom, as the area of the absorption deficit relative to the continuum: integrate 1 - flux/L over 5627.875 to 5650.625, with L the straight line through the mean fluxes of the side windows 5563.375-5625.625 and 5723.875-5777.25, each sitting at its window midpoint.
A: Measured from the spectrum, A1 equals 5.0 angstrom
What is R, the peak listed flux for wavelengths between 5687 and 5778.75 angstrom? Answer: 9.634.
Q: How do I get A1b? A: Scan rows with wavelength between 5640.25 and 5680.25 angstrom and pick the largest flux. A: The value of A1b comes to 11.24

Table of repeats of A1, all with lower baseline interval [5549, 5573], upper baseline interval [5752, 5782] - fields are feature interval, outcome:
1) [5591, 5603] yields 2.84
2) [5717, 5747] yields 4.94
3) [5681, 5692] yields 2.21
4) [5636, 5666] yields 7.79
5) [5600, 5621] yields 5.36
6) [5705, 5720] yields 3.14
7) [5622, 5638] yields 5.49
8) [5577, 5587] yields 1.79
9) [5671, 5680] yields 1.72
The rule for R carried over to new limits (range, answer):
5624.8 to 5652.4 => 11.32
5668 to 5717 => 10.69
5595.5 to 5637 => 12.77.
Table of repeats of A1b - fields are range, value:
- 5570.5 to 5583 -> 16.15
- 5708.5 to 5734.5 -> 8.606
